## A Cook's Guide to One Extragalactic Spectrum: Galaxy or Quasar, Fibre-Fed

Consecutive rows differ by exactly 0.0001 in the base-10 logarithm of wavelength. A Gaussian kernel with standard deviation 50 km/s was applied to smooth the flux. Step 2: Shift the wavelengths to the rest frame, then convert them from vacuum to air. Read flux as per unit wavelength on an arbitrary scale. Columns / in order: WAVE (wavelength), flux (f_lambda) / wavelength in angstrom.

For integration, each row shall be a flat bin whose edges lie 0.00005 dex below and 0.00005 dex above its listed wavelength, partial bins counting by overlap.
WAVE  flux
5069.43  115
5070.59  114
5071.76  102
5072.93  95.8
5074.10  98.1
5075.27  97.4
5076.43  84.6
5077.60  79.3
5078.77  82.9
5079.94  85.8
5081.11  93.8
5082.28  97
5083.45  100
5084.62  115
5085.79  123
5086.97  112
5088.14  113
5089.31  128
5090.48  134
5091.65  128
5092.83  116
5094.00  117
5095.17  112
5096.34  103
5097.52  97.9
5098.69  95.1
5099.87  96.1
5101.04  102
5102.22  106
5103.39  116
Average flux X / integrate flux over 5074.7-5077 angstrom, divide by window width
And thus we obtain 91.3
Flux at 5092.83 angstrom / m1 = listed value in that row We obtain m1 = 116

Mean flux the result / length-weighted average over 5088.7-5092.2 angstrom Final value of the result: 130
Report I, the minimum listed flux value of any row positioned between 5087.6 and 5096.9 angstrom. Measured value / 103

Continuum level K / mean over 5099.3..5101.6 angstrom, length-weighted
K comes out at 99.2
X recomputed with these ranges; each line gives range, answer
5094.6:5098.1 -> 104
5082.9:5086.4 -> 113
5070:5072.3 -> 108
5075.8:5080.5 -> 83.4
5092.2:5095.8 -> 115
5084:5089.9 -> 118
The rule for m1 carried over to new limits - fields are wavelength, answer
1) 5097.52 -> 97.9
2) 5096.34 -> 103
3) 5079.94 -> 85.8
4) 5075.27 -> 97.4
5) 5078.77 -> 82.9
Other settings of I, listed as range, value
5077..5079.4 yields 79.3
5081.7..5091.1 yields 97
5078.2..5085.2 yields 82.9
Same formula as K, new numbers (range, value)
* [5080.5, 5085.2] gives 101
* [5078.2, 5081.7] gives 87.5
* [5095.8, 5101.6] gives 98.7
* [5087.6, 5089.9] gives 121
